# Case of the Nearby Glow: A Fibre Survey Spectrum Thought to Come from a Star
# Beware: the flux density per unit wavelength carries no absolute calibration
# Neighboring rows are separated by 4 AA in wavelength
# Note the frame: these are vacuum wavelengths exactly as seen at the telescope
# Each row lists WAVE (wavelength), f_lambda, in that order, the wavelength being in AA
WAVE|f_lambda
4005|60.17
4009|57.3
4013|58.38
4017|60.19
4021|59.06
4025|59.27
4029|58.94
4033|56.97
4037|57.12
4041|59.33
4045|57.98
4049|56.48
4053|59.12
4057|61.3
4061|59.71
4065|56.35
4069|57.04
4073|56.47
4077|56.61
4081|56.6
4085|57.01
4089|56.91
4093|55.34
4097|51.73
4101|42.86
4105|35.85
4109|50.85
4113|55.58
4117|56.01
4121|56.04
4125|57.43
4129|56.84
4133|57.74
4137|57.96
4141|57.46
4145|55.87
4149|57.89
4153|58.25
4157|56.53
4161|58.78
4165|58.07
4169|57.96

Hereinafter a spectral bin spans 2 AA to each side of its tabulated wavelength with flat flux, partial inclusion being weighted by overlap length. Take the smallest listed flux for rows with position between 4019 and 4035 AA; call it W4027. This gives 56.97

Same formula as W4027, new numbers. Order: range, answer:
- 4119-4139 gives 56.04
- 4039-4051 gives 56.48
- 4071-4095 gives 55.34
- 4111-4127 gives 55.58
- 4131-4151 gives 55.87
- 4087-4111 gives 35.85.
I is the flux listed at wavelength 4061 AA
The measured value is 59.71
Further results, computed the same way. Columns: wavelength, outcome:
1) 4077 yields 56.61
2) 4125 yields 57.43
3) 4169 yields 57.96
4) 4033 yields 56.97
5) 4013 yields 58.38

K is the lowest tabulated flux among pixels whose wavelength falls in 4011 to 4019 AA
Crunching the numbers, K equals 58.38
